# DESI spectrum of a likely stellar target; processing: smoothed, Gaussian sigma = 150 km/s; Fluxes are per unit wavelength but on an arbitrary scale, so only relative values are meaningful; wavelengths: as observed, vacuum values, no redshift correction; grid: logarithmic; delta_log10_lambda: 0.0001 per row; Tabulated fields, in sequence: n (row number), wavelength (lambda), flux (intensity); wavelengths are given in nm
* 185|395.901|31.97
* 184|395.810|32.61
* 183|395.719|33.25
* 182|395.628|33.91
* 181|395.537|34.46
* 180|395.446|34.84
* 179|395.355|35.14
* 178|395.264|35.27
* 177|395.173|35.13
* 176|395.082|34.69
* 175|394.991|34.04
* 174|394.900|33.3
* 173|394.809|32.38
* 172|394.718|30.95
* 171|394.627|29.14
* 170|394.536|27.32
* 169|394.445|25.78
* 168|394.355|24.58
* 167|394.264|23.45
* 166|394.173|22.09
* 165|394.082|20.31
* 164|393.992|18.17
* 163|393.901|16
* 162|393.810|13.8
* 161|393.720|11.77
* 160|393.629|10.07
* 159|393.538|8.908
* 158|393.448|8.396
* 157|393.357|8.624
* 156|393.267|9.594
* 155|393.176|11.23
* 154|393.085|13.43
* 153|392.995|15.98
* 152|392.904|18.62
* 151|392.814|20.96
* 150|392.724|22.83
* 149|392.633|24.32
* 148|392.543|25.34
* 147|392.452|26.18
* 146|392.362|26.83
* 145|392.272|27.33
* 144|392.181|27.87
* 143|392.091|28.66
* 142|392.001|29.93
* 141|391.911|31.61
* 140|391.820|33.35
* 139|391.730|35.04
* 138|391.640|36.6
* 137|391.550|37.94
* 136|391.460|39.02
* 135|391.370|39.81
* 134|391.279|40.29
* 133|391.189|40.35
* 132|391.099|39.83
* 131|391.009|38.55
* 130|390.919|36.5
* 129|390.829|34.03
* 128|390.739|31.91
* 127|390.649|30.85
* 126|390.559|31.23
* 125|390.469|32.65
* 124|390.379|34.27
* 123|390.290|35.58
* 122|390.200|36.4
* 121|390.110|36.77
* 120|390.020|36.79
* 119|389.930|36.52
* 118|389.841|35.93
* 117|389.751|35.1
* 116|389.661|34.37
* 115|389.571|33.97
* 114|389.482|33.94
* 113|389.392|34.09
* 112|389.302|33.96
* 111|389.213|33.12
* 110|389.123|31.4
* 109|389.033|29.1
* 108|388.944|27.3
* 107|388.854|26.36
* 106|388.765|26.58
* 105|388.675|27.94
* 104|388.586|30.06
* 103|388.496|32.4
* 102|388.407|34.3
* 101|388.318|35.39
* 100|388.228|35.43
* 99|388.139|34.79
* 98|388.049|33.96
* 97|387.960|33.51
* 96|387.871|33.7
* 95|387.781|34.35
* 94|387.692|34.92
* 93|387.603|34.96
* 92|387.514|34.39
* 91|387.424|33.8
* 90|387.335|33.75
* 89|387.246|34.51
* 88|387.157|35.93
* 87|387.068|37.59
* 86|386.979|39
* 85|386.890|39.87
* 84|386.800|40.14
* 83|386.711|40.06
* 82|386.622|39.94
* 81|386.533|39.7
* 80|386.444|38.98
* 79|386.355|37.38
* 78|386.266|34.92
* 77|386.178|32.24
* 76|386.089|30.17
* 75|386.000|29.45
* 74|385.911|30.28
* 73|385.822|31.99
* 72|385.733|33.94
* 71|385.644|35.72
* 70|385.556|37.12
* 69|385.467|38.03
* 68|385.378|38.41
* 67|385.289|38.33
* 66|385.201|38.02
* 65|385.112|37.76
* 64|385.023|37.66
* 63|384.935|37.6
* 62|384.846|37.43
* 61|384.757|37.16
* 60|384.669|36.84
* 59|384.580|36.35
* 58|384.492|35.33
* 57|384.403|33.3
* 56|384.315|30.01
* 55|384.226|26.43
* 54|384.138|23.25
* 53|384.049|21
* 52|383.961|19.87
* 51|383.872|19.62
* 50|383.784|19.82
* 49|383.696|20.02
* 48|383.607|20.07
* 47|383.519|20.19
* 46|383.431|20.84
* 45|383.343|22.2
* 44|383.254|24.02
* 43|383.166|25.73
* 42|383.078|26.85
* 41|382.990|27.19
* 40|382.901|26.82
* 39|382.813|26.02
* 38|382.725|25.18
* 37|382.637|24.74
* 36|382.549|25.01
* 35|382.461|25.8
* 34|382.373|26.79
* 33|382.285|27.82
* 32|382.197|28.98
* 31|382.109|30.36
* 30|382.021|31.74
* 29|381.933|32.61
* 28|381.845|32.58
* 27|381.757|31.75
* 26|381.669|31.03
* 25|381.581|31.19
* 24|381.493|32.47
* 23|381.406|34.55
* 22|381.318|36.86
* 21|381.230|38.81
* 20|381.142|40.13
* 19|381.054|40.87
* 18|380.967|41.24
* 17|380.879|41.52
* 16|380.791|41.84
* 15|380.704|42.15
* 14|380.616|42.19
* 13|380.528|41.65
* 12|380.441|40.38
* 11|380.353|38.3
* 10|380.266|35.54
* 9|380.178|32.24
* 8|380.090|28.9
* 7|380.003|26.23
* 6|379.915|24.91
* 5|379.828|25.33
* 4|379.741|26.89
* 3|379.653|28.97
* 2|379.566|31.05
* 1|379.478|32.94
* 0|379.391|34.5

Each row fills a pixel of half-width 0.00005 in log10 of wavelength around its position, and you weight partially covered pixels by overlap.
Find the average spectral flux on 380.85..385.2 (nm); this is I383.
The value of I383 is 29.9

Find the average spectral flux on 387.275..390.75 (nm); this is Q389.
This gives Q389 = 33.2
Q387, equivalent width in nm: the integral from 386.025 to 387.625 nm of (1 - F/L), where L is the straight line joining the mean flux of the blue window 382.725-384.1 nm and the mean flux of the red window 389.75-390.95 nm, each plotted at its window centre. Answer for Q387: -0.443 nm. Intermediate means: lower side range 22.8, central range 36.5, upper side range 34.6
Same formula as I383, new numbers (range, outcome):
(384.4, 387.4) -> 36.3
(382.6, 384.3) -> 23.3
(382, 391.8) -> 32.6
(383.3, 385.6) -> 30.1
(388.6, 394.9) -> 28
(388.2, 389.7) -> 31.7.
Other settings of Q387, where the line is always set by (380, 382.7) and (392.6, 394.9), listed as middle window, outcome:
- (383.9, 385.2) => -0.09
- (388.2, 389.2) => -0.21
